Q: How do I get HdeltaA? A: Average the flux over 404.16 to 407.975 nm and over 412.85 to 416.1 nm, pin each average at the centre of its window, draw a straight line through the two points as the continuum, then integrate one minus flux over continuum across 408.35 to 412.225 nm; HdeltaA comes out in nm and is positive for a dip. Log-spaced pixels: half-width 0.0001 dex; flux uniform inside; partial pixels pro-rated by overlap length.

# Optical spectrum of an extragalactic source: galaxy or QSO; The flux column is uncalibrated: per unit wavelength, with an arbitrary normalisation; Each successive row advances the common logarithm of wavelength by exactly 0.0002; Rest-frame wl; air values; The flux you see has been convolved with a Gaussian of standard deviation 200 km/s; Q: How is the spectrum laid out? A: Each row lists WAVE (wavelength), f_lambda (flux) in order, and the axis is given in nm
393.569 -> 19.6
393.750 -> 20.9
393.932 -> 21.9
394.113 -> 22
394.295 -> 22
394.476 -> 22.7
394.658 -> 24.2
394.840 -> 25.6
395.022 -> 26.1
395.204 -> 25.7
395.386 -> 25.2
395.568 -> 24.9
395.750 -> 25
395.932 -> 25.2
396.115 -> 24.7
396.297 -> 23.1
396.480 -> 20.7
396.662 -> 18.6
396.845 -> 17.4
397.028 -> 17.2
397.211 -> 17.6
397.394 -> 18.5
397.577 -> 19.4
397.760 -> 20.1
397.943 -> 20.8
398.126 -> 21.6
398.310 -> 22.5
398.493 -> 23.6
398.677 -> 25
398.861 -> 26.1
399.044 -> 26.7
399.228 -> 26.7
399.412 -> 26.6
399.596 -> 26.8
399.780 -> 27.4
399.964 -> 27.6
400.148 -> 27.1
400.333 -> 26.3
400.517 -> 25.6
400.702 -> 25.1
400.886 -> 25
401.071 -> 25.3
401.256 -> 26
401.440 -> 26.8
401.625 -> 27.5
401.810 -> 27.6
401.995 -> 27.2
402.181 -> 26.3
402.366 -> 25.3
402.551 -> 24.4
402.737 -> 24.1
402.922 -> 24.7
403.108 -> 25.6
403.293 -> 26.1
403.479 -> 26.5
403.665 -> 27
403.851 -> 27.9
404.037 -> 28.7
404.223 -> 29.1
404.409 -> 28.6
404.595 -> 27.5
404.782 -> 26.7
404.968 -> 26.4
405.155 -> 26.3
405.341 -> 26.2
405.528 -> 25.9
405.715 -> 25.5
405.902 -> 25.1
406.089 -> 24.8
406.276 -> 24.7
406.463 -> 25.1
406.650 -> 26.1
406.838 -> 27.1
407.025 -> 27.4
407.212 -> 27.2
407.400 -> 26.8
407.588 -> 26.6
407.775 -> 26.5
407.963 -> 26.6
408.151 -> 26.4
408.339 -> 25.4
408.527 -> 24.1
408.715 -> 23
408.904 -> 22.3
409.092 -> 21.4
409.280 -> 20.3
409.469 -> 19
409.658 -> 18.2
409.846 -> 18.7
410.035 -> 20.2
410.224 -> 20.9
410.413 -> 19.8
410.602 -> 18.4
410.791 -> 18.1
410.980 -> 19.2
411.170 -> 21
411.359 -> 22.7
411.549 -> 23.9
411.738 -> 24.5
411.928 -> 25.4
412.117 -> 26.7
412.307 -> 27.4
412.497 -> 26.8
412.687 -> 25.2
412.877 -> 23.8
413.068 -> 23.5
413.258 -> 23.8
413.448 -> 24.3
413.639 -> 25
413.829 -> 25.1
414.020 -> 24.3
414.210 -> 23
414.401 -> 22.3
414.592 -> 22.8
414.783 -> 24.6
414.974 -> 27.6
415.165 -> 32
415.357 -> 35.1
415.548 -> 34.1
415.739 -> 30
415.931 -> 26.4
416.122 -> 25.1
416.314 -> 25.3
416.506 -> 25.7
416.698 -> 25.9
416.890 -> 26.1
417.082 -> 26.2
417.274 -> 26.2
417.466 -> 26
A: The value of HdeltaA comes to 0.72 nm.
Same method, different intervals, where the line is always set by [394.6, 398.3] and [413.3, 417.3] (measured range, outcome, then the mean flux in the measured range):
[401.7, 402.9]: -0.120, 25.8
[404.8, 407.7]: -0.206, 26.1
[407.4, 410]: 0.197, 23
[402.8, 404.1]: -0.155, 26.5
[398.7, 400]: -0.227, 26.7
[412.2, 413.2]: 0.023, 25.3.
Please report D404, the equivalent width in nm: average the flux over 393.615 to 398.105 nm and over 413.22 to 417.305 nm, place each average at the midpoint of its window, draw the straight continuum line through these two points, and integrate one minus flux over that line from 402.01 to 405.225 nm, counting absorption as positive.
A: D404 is -0.37 nm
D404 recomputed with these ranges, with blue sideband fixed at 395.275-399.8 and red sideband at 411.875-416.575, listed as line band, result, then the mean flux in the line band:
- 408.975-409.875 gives 0.199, 19.7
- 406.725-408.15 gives -0.115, 26.8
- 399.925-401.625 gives -0.192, 26.1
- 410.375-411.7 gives 0.256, 20.6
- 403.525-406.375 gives -0.278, 26.7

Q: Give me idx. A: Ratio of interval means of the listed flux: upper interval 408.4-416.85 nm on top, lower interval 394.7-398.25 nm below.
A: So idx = 1.1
